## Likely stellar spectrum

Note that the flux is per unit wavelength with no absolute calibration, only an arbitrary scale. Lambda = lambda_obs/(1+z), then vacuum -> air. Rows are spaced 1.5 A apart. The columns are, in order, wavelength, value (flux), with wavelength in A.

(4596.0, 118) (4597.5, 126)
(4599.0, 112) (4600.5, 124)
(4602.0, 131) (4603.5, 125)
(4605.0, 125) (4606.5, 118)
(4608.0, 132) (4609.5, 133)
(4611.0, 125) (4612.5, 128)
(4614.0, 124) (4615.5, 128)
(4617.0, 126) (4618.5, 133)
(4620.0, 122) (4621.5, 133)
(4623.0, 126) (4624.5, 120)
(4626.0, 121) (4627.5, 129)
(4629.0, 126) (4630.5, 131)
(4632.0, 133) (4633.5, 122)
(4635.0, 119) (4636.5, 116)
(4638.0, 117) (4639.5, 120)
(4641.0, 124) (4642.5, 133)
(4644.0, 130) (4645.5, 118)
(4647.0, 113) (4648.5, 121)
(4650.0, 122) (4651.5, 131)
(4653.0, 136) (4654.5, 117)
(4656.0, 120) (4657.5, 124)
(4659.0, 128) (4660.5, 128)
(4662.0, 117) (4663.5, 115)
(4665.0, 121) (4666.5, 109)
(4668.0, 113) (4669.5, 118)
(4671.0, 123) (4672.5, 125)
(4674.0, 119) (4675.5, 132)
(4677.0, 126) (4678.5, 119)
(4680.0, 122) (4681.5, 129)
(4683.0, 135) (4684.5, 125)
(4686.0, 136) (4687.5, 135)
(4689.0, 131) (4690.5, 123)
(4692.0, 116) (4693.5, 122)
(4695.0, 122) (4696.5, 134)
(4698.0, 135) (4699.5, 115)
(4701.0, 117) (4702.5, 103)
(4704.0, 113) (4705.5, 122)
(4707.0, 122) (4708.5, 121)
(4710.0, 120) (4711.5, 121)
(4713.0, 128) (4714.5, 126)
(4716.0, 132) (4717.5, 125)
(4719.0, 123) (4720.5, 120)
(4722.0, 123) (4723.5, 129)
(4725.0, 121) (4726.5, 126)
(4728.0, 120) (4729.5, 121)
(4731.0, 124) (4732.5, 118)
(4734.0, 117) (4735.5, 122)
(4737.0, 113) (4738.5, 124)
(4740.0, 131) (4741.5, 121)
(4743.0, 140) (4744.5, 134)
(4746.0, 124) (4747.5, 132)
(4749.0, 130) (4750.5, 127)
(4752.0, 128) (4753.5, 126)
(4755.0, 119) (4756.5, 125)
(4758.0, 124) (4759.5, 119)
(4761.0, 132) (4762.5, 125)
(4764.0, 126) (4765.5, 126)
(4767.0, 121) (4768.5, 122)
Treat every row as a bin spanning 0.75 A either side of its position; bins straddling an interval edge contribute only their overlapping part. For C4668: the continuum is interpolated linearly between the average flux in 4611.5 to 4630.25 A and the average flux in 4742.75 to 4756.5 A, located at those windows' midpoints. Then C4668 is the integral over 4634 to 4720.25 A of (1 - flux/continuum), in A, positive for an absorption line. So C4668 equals 2.94 A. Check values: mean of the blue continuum 126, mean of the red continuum 128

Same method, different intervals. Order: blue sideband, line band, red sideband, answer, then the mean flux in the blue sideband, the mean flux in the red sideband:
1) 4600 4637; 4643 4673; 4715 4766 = 1.00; 126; 125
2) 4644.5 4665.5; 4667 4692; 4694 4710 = -0.81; 122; 120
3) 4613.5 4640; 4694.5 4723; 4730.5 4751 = 0.69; 125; 126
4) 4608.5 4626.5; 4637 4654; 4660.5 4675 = -0.24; 127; 119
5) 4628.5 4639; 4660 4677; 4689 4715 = 0.30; 123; 121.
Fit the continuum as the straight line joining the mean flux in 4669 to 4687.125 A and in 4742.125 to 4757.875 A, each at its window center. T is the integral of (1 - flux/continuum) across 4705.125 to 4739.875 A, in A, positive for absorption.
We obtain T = 1.3 A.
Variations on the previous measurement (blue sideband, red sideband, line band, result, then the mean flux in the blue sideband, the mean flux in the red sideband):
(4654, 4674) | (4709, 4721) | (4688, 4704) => 0.14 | 120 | 124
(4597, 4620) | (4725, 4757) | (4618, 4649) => 0.39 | 126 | 125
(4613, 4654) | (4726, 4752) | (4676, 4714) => 0.37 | 125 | 125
